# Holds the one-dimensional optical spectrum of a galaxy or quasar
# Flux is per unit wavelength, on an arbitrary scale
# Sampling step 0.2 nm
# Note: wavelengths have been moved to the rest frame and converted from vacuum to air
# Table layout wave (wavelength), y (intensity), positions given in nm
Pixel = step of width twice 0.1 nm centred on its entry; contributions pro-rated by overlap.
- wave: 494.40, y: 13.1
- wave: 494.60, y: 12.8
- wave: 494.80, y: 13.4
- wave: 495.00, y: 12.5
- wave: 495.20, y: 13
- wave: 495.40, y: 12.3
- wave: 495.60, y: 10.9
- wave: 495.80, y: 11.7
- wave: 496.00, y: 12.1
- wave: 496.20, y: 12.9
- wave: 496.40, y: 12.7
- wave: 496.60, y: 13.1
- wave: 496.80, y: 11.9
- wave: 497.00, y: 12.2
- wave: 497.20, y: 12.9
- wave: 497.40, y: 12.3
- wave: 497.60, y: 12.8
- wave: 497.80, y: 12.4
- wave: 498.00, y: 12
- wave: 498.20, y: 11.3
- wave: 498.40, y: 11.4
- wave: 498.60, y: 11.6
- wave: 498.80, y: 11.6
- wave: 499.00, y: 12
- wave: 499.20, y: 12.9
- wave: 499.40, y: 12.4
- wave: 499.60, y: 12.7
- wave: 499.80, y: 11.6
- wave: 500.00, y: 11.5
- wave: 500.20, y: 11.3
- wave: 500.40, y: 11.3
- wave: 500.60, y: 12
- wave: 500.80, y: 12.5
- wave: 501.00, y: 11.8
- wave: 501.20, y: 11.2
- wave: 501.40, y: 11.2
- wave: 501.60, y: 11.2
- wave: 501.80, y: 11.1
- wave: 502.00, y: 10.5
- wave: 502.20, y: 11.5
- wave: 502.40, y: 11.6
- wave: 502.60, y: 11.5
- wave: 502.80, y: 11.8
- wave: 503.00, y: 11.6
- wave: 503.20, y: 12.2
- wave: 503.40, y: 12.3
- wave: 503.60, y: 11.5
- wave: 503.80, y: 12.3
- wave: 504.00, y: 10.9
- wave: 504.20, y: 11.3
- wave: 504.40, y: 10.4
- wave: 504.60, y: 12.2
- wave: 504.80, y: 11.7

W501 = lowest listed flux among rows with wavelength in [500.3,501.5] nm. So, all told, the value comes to 11.2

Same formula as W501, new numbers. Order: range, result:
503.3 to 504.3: 10.9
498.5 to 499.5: 11.6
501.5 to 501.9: 11.1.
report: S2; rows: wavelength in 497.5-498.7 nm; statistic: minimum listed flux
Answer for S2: 11.3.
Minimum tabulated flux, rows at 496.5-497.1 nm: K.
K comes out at 11.9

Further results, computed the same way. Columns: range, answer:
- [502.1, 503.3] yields 11.5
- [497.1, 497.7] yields 12.3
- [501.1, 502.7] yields 10.5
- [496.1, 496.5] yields 12.7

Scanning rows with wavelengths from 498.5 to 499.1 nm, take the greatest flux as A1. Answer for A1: 12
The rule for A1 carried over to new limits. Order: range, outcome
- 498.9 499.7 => 12.9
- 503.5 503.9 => 12.3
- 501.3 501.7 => 11.2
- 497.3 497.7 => 12.8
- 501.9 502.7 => 11.6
